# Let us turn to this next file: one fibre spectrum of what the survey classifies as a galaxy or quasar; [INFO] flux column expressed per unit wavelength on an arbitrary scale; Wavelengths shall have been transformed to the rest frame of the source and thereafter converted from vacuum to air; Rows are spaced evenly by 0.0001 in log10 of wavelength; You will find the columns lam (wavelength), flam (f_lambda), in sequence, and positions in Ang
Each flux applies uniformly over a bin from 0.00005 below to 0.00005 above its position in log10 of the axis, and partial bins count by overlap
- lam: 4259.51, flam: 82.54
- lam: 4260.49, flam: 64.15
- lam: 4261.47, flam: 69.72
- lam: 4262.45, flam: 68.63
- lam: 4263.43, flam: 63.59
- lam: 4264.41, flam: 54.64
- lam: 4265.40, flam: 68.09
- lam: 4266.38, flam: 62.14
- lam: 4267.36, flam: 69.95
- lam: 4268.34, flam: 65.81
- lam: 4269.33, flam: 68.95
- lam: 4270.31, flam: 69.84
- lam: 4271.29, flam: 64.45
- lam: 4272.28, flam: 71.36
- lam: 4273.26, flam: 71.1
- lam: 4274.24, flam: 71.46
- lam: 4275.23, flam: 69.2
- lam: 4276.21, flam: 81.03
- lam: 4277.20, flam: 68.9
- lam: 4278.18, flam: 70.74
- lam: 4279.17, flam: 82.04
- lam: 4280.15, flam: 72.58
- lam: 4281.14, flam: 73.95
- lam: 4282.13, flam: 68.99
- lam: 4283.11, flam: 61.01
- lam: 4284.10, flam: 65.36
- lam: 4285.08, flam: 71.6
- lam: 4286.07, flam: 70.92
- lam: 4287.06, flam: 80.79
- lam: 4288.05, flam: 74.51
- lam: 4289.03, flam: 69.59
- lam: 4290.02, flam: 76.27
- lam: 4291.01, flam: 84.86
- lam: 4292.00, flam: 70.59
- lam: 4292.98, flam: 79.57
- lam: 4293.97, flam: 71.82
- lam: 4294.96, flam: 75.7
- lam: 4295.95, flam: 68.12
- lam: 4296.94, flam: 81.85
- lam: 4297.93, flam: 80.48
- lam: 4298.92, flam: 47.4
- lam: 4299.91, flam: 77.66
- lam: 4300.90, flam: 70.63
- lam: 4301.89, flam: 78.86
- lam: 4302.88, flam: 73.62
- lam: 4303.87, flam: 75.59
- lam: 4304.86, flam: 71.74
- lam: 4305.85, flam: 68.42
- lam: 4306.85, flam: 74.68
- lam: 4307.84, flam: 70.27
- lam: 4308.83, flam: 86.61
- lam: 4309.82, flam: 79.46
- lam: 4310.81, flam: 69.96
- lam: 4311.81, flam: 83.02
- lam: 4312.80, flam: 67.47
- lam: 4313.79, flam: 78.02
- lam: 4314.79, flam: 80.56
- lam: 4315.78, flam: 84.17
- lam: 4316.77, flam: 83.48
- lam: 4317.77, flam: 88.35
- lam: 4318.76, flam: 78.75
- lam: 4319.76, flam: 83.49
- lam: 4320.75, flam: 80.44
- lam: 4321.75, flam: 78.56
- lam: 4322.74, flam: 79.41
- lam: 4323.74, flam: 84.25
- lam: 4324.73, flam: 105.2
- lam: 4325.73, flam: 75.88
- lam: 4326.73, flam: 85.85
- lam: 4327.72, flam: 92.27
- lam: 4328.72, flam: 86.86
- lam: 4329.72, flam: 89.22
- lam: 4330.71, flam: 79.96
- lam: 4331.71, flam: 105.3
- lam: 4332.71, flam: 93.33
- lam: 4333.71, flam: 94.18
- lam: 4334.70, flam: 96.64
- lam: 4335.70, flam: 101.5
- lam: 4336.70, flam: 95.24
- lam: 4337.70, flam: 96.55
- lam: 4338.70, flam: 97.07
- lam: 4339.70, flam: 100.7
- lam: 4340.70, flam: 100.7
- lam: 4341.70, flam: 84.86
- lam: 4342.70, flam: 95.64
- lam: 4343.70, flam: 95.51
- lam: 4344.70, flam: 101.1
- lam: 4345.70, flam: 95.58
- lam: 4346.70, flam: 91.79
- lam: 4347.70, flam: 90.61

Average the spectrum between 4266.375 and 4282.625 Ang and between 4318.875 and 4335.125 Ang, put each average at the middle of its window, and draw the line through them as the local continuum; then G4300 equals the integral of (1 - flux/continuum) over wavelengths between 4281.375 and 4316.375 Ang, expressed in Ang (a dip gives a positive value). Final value 2.1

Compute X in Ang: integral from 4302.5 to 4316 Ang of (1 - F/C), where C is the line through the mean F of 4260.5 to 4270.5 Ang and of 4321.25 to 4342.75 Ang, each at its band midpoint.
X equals 1.2 Ang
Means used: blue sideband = 65.9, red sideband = 91.7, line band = 75.8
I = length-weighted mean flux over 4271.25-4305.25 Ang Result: 72.8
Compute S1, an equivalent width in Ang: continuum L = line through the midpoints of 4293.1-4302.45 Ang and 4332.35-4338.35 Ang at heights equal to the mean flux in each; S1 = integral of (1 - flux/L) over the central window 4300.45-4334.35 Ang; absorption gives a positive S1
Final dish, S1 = 1.32 Ang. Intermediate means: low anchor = 72.8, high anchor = 96.3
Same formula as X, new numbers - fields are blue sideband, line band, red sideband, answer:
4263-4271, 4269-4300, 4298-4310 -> -1.46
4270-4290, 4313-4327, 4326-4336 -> 0.74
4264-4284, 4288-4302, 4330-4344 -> 0.76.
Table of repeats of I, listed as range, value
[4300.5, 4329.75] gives 80.1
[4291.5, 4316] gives 74.6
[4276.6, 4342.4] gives 80.3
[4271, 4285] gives 71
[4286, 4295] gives 75.7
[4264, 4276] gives 67.7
